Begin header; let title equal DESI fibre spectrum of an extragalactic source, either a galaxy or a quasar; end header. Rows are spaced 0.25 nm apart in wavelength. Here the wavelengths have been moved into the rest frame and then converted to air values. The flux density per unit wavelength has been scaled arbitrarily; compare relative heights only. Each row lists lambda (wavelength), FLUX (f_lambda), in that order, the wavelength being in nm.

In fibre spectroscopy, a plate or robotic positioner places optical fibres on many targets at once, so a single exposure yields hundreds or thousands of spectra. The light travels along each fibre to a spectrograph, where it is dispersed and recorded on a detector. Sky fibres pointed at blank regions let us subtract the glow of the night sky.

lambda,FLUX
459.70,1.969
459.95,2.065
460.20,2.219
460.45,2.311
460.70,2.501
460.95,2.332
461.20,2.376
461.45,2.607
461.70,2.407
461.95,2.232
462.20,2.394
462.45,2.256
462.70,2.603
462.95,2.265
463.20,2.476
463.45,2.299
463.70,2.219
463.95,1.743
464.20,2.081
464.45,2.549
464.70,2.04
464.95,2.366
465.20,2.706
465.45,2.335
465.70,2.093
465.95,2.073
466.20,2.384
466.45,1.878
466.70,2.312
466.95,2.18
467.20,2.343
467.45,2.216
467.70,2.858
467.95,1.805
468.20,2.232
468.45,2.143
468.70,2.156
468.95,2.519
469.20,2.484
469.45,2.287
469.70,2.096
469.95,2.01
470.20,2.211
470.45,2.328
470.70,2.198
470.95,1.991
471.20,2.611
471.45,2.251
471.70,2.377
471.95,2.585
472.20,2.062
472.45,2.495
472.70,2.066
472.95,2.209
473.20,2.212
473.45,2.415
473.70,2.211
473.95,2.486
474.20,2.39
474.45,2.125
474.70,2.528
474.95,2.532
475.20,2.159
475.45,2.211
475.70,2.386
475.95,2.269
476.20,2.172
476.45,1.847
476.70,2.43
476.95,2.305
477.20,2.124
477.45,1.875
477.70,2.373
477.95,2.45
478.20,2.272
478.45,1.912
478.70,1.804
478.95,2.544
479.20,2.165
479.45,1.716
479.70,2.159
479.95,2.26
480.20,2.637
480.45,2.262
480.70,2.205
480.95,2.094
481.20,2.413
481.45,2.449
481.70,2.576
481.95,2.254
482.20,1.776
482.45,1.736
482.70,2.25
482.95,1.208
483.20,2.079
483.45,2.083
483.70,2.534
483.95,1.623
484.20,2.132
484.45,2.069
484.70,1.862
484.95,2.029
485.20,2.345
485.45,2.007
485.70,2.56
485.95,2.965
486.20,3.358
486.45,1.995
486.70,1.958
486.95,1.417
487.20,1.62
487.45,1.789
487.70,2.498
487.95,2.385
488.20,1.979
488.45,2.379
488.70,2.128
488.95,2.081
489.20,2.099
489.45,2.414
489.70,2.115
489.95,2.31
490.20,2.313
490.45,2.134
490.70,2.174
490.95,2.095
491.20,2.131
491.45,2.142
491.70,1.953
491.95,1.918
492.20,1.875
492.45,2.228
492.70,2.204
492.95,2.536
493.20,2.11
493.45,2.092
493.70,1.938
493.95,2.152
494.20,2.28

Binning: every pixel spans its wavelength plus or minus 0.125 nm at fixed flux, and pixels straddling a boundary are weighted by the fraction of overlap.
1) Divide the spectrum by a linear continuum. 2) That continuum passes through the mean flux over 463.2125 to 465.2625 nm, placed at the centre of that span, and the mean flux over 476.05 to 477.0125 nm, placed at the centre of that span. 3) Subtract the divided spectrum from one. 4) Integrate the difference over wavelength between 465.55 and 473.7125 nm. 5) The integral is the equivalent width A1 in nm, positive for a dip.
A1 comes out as -0.119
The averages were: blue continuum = 2.25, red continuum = 2.18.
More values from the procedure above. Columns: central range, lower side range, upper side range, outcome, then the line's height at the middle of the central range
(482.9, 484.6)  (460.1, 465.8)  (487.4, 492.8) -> 0.16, 2.2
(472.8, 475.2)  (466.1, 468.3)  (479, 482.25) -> -0.09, 2.24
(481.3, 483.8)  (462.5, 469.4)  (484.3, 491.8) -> 0.12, 2.2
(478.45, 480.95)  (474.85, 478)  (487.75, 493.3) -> 0.05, 2.22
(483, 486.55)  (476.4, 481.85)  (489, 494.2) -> -0.08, 2.19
